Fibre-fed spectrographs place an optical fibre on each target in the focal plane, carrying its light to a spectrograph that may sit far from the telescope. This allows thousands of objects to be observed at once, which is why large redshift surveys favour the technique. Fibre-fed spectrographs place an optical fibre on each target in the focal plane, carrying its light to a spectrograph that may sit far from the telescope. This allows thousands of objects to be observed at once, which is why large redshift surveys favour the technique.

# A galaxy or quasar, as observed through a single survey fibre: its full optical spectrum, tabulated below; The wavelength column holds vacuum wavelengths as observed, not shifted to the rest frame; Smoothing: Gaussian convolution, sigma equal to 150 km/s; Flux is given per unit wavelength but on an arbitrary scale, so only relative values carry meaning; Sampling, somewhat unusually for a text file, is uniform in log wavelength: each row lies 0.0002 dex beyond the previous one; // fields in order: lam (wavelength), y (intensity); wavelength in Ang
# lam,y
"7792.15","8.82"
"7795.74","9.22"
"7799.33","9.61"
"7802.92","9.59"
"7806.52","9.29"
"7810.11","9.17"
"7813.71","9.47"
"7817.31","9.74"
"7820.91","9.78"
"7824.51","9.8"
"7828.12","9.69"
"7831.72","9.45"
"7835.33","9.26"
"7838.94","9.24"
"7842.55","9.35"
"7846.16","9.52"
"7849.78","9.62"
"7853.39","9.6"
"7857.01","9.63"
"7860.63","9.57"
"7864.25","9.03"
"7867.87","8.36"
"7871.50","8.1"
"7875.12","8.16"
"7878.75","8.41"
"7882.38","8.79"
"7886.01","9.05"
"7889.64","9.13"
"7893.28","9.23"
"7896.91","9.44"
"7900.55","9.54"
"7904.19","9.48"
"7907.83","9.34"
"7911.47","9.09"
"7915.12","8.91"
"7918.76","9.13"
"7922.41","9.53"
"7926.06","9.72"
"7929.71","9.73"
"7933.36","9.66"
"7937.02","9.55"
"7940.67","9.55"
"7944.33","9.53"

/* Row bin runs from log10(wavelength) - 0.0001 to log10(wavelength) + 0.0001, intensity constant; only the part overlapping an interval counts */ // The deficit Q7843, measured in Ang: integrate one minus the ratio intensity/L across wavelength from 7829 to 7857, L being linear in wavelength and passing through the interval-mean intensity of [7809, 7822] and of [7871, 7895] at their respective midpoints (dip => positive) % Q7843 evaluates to -0.75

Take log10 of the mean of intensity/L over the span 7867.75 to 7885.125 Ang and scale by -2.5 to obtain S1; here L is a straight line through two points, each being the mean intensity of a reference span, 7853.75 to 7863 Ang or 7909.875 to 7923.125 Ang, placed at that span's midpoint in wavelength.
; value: 0.125 mag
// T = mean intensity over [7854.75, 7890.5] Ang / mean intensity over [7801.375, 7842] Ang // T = 0.93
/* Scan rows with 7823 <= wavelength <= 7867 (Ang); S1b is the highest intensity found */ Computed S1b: 9.8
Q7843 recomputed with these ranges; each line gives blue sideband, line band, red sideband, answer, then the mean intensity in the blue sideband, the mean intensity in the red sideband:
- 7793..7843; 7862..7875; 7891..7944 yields 1.3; 9.47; 9.42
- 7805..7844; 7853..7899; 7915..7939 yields 2.6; 9.48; 9.5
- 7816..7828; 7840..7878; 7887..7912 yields 1.9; 9.76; 9.33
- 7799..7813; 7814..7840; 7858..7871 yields -0.9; 9.4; 8.94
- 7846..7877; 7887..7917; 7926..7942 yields 0.3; 9.04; 9.64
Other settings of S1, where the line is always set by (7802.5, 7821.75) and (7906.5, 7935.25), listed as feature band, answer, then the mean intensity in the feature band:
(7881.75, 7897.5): 0.03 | 9.13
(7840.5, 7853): -0.01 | 9.51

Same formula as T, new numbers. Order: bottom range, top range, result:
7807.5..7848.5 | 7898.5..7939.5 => 0.99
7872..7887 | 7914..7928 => 1.10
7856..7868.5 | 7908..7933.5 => 1.02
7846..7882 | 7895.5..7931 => 1.05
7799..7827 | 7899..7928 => 0.98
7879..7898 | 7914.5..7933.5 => 1.04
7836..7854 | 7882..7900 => 0.97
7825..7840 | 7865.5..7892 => 0.91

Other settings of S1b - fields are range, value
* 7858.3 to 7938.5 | 9.73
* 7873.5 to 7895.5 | 9.23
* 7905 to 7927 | 9.72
